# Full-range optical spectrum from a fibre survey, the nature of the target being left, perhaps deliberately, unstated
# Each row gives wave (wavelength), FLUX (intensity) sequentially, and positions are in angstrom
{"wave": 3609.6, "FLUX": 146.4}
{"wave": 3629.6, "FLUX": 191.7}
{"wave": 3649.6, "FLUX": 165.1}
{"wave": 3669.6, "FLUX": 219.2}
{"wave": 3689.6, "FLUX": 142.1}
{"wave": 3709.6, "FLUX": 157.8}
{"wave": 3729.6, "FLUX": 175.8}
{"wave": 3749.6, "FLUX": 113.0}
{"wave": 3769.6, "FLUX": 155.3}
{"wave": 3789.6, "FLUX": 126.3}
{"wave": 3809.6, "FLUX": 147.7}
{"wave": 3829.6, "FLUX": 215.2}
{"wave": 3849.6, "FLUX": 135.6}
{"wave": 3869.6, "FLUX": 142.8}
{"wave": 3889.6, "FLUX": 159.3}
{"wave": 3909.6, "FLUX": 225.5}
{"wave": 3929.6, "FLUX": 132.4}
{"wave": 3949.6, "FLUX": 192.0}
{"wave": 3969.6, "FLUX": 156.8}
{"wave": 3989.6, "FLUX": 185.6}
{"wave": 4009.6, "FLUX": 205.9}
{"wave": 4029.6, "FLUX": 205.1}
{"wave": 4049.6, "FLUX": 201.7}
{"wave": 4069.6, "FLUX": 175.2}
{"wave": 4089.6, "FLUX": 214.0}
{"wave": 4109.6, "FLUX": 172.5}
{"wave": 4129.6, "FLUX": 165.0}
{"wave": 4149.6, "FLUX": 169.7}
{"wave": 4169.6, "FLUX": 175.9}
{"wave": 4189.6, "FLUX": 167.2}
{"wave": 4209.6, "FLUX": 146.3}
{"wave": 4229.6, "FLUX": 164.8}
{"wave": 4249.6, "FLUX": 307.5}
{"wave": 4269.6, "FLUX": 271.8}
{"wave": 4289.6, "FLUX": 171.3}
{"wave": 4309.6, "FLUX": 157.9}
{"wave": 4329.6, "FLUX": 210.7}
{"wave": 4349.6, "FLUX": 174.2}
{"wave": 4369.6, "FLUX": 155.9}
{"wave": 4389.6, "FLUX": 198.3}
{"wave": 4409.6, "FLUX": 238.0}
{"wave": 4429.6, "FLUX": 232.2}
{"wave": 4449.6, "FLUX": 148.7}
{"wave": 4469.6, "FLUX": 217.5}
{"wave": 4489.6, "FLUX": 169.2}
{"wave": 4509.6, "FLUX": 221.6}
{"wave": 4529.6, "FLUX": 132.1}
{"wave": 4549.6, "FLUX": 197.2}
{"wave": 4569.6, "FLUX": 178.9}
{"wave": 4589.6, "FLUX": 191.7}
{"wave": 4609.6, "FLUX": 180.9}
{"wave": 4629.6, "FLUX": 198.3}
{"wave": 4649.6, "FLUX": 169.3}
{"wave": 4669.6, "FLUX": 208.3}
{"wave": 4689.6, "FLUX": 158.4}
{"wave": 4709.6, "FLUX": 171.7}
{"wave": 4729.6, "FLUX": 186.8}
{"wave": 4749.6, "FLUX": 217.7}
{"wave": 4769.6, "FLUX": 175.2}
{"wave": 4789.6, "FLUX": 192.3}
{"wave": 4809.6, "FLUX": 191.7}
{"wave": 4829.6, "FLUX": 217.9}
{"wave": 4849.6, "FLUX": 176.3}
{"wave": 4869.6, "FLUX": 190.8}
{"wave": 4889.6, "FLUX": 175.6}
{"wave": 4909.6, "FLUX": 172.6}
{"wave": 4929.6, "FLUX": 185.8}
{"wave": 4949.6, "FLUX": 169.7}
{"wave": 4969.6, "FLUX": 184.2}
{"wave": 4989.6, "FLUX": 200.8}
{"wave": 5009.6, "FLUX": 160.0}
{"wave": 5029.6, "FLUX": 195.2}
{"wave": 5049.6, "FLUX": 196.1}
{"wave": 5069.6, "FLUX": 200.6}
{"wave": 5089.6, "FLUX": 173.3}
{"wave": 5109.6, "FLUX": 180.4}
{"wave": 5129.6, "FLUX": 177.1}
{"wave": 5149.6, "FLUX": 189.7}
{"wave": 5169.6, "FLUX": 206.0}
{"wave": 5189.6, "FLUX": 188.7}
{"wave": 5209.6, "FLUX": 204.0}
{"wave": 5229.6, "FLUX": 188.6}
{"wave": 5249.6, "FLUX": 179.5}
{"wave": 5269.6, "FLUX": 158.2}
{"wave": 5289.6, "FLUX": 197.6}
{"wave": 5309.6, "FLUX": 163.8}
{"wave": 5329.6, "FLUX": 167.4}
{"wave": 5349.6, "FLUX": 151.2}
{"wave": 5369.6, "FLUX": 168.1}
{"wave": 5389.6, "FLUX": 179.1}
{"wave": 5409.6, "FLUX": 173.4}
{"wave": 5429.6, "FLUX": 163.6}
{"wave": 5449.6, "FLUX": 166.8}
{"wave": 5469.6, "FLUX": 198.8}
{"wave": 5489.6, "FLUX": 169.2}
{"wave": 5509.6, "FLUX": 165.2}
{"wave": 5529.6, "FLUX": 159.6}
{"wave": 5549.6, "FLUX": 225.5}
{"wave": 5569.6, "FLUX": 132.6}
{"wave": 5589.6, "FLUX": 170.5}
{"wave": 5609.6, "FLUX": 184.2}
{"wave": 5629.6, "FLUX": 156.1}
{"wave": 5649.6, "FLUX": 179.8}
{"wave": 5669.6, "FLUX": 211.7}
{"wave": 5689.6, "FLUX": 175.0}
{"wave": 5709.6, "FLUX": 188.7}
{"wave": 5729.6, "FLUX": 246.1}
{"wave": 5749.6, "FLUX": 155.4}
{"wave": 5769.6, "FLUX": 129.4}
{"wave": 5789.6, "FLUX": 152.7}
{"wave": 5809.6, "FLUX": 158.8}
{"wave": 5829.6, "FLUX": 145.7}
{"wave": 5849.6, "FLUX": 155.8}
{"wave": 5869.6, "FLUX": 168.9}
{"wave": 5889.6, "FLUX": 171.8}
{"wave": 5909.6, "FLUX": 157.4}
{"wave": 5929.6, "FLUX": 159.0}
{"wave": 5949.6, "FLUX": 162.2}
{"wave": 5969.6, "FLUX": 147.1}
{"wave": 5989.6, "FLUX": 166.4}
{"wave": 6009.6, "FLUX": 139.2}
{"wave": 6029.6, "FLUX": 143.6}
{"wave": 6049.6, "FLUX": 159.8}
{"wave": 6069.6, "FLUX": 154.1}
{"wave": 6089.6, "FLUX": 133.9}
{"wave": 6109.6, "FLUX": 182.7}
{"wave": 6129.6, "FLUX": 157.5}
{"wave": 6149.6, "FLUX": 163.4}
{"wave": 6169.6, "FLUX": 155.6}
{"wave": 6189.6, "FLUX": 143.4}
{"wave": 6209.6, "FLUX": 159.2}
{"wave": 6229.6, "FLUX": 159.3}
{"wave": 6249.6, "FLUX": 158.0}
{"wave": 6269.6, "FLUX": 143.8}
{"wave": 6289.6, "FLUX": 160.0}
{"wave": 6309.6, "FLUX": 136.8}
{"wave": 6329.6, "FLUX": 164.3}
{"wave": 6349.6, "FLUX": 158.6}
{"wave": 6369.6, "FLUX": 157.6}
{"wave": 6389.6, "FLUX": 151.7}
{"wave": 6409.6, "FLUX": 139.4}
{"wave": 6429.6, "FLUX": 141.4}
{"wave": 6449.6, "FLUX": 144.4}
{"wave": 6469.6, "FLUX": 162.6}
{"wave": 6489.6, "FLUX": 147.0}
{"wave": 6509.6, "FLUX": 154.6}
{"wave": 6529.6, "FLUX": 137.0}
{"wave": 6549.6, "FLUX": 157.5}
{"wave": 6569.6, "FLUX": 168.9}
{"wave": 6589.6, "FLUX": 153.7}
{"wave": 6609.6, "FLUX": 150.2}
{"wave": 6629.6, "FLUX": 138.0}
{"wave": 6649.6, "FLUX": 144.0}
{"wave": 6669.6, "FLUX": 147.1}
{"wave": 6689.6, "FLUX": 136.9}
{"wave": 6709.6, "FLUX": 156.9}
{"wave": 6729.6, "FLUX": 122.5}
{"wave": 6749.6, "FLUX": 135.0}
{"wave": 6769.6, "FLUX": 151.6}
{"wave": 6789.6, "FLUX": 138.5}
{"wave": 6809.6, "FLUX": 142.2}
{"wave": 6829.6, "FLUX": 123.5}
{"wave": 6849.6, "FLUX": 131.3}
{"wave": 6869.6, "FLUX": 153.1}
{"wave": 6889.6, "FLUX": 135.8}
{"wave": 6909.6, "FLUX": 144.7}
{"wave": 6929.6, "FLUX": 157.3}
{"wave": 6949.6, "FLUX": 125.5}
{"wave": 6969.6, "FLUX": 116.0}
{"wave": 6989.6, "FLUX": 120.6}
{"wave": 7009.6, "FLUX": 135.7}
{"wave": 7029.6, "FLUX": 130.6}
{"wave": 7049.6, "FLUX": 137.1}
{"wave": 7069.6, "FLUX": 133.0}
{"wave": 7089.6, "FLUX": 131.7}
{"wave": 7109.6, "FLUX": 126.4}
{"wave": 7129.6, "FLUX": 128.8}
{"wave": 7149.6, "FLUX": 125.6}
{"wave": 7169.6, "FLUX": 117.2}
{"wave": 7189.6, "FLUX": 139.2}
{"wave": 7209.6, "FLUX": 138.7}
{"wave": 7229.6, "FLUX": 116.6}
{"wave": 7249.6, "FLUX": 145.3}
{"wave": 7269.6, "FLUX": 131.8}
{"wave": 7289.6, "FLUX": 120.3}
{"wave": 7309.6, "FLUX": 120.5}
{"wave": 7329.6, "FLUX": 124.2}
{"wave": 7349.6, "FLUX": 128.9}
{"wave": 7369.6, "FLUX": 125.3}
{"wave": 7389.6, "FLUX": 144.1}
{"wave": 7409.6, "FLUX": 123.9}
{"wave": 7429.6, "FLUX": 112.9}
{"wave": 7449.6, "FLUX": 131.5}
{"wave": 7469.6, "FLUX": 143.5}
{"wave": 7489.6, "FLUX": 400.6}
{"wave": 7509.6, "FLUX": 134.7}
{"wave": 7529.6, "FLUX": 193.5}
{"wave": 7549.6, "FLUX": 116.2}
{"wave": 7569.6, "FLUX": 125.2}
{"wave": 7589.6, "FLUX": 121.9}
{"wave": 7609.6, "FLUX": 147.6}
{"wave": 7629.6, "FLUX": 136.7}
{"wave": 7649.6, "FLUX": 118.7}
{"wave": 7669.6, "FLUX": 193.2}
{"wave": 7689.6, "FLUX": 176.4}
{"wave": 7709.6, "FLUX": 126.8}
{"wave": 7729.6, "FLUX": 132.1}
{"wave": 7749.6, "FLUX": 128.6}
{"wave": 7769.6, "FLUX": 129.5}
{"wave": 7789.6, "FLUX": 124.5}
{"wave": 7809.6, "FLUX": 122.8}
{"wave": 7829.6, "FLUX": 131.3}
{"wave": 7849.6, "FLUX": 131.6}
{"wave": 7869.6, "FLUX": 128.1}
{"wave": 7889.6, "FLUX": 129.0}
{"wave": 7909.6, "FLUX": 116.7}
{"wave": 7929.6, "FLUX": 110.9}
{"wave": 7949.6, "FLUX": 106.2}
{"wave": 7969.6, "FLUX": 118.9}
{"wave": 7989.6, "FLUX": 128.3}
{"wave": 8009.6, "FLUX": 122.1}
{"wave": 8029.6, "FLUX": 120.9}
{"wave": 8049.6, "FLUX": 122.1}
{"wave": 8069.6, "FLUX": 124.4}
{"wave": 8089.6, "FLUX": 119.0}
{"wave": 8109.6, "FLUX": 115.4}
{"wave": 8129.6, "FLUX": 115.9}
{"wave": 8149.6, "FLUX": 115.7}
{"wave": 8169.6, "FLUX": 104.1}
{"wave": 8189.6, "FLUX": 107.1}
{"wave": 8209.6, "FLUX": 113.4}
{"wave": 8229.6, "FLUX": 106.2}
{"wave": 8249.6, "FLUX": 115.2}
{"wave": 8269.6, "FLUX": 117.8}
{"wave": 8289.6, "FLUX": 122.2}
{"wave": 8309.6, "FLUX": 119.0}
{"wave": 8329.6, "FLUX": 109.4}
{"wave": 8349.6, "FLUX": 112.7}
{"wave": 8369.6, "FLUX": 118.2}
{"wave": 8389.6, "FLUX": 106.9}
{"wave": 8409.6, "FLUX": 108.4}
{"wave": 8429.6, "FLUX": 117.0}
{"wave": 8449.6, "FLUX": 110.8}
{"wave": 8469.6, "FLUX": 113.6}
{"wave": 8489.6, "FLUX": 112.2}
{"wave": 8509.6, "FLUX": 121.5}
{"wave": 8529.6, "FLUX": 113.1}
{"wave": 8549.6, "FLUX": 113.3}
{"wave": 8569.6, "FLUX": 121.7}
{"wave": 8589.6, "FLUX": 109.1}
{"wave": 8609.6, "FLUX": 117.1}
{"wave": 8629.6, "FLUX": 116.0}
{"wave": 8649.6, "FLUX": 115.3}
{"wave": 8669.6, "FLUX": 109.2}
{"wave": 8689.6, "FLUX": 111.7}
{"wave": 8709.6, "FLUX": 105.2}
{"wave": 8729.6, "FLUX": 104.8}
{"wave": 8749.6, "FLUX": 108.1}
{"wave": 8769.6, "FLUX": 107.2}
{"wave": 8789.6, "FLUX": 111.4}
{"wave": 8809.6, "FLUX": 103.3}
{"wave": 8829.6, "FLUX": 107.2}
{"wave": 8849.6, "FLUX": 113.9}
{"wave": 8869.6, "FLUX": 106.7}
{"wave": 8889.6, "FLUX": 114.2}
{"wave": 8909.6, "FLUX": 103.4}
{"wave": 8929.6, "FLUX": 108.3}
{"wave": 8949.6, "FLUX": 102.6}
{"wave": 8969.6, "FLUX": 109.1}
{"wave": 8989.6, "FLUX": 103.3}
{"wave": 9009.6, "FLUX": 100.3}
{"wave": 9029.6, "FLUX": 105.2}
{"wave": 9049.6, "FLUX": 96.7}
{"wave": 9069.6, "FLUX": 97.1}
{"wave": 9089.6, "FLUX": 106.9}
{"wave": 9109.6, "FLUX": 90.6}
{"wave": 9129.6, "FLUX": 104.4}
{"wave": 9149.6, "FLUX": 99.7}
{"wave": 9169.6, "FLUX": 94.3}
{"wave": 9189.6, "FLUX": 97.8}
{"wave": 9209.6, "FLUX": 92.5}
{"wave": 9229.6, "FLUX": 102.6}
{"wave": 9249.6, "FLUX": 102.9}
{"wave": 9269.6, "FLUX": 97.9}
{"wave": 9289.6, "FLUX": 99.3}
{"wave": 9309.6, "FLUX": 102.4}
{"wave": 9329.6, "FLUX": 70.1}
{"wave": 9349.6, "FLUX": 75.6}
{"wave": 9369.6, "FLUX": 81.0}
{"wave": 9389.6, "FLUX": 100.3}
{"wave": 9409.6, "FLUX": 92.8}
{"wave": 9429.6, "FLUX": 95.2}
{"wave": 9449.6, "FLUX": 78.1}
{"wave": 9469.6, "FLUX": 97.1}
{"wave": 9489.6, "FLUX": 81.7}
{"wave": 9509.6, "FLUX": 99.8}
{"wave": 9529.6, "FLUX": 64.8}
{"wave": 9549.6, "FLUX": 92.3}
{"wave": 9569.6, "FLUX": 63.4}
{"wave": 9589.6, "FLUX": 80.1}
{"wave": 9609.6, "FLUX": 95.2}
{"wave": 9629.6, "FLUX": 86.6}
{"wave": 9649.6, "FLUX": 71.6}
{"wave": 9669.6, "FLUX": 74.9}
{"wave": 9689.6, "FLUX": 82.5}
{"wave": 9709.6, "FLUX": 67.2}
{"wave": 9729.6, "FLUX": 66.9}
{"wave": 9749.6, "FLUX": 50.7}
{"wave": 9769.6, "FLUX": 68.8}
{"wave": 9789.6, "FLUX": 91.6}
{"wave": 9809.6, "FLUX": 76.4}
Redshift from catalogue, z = 0.142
